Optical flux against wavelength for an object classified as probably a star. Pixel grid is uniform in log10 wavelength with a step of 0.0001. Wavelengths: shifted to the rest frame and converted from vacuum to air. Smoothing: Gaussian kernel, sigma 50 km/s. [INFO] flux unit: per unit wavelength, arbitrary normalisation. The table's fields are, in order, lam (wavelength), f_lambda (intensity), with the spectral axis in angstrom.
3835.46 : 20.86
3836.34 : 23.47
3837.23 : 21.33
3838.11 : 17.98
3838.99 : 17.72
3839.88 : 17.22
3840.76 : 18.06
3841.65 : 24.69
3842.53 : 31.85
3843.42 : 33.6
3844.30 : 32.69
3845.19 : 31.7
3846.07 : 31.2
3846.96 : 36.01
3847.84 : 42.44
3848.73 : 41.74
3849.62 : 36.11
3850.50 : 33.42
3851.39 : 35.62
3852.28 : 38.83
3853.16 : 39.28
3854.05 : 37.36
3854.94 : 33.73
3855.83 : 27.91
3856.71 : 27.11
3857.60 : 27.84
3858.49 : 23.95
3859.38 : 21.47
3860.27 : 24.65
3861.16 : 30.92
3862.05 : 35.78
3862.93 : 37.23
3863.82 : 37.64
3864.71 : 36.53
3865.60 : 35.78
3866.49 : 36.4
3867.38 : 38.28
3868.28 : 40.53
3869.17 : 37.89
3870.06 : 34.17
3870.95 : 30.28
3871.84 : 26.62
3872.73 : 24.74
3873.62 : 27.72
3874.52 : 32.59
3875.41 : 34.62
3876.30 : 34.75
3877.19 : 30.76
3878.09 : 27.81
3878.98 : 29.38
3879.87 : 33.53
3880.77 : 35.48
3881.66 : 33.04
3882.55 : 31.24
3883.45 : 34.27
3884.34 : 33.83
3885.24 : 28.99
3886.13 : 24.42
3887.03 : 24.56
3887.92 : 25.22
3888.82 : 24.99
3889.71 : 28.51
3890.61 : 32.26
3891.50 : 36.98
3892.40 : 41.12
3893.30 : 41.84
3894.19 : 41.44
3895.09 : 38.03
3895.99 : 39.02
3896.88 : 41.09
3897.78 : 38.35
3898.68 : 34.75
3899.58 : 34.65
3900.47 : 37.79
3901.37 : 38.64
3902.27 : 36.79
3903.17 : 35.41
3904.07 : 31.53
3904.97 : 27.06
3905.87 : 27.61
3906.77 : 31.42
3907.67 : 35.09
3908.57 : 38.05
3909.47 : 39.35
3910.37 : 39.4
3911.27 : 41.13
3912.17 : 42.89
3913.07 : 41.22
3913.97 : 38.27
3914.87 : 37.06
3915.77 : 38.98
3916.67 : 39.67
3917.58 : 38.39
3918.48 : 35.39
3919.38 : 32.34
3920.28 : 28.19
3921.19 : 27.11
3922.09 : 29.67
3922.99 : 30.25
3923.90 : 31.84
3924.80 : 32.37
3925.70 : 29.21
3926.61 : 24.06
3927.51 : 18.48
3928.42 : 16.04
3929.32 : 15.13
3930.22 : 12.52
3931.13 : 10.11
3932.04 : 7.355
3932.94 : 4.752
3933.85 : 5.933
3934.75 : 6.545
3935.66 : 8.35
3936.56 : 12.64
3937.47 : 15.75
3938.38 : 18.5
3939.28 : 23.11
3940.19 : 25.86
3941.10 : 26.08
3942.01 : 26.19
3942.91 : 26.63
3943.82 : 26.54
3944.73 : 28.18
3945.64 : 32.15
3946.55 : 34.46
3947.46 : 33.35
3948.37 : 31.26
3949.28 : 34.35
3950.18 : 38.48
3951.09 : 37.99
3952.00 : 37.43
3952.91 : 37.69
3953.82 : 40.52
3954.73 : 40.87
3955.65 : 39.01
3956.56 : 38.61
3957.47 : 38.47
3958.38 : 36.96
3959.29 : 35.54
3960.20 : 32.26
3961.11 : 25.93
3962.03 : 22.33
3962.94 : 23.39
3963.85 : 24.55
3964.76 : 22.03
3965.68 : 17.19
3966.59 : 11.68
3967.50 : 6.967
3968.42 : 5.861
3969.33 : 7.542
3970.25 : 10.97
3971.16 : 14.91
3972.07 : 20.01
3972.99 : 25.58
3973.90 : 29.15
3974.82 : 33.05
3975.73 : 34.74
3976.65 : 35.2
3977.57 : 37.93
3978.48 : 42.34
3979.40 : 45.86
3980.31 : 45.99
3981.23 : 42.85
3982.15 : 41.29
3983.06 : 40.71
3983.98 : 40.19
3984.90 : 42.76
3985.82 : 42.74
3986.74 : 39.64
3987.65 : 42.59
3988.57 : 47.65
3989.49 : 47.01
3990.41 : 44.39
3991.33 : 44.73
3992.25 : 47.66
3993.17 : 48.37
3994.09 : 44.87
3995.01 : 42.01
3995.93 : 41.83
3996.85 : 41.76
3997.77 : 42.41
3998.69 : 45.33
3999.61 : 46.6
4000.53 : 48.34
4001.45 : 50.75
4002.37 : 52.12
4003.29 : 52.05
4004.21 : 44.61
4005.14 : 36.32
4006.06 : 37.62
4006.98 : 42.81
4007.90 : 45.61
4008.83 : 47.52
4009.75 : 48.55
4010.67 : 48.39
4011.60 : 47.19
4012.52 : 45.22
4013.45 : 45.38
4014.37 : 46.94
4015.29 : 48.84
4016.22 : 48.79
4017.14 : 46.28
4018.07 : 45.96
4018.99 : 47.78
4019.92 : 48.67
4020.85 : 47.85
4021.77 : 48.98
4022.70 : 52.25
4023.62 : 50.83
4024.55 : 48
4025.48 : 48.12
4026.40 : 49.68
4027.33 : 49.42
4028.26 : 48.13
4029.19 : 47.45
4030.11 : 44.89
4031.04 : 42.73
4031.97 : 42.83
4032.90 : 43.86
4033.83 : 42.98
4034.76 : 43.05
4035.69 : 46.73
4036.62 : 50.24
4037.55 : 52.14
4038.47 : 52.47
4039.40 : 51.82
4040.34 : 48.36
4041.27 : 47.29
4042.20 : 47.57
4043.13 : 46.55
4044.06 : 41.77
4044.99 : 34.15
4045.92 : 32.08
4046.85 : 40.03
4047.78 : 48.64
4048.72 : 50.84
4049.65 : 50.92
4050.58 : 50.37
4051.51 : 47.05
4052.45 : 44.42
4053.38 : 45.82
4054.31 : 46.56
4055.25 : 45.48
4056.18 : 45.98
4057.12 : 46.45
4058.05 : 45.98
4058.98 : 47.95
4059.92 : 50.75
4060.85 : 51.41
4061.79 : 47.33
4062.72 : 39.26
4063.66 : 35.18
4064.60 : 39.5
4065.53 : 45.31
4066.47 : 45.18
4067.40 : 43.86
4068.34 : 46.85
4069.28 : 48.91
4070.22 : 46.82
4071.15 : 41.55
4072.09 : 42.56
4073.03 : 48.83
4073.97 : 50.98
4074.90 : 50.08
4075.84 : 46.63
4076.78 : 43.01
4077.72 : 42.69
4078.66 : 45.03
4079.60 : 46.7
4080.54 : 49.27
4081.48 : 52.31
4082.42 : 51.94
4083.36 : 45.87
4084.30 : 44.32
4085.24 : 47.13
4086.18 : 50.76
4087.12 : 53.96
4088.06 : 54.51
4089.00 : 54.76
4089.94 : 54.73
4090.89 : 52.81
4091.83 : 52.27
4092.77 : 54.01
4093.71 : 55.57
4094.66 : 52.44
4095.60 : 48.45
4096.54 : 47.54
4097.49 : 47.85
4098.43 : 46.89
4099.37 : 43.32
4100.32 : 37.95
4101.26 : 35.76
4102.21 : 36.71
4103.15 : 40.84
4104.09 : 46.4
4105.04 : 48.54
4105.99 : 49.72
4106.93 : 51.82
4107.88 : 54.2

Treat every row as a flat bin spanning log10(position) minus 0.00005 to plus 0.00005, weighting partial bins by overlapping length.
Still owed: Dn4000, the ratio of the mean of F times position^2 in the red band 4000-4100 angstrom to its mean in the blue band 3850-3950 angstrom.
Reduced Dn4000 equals 1.67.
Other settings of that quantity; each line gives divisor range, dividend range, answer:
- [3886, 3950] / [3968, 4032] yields 1.50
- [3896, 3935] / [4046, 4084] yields 1.66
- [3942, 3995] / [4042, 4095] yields 1.48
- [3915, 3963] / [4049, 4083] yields 1.81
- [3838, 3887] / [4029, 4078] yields 1.59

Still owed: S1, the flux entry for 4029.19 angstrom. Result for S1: 47.45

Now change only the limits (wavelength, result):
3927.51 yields 18.48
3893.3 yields 41.84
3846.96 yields 36.01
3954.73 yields 40.87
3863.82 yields 37.64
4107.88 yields 54.2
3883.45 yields 34.27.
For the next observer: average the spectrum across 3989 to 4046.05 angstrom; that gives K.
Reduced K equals 46.3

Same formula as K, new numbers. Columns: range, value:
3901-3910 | 34.1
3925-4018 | 33.3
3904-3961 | 29.2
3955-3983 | 28.5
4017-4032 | 47.8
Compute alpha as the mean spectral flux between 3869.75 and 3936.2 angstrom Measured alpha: 30.4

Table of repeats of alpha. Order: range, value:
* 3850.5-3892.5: 32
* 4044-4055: 44.5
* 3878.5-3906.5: 33.6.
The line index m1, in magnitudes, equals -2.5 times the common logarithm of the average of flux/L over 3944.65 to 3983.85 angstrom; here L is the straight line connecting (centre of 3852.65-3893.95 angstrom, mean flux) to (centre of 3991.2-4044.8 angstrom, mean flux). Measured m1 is 0.32 mag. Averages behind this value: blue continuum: 32.1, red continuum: 46.6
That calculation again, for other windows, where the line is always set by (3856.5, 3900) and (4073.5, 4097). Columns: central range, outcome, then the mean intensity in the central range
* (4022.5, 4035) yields -0.034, 46.7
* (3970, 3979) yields 0.374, 28.9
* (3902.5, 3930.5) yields 0.124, 31.9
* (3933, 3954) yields 0.428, 25.9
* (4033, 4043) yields -0.047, 48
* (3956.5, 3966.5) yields 0.383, 27.8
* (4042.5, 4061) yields 0.037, 45.6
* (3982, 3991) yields -0.032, 43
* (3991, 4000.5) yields -0.056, 44.7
